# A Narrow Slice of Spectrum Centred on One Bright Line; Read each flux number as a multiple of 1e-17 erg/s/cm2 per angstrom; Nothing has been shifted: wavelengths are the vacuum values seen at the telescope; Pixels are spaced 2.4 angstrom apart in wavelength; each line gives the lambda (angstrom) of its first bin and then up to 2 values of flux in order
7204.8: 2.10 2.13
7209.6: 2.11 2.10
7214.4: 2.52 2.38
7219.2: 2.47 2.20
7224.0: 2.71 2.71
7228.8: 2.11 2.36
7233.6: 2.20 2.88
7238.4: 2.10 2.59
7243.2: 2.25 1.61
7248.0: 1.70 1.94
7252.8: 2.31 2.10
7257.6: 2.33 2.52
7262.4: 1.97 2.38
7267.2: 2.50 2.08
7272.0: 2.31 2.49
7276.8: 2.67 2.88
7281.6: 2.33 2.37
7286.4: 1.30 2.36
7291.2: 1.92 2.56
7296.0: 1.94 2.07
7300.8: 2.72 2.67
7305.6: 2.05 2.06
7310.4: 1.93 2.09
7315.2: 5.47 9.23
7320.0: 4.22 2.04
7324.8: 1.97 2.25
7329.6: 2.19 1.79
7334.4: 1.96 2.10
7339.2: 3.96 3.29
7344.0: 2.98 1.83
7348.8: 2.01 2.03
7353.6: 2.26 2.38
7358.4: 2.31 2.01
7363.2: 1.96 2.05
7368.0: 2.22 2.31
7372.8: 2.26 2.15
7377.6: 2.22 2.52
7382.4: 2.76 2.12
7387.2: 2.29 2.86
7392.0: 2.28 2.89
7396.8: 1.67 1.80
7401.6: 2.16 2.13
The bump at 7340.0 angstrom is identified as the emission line [N II]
